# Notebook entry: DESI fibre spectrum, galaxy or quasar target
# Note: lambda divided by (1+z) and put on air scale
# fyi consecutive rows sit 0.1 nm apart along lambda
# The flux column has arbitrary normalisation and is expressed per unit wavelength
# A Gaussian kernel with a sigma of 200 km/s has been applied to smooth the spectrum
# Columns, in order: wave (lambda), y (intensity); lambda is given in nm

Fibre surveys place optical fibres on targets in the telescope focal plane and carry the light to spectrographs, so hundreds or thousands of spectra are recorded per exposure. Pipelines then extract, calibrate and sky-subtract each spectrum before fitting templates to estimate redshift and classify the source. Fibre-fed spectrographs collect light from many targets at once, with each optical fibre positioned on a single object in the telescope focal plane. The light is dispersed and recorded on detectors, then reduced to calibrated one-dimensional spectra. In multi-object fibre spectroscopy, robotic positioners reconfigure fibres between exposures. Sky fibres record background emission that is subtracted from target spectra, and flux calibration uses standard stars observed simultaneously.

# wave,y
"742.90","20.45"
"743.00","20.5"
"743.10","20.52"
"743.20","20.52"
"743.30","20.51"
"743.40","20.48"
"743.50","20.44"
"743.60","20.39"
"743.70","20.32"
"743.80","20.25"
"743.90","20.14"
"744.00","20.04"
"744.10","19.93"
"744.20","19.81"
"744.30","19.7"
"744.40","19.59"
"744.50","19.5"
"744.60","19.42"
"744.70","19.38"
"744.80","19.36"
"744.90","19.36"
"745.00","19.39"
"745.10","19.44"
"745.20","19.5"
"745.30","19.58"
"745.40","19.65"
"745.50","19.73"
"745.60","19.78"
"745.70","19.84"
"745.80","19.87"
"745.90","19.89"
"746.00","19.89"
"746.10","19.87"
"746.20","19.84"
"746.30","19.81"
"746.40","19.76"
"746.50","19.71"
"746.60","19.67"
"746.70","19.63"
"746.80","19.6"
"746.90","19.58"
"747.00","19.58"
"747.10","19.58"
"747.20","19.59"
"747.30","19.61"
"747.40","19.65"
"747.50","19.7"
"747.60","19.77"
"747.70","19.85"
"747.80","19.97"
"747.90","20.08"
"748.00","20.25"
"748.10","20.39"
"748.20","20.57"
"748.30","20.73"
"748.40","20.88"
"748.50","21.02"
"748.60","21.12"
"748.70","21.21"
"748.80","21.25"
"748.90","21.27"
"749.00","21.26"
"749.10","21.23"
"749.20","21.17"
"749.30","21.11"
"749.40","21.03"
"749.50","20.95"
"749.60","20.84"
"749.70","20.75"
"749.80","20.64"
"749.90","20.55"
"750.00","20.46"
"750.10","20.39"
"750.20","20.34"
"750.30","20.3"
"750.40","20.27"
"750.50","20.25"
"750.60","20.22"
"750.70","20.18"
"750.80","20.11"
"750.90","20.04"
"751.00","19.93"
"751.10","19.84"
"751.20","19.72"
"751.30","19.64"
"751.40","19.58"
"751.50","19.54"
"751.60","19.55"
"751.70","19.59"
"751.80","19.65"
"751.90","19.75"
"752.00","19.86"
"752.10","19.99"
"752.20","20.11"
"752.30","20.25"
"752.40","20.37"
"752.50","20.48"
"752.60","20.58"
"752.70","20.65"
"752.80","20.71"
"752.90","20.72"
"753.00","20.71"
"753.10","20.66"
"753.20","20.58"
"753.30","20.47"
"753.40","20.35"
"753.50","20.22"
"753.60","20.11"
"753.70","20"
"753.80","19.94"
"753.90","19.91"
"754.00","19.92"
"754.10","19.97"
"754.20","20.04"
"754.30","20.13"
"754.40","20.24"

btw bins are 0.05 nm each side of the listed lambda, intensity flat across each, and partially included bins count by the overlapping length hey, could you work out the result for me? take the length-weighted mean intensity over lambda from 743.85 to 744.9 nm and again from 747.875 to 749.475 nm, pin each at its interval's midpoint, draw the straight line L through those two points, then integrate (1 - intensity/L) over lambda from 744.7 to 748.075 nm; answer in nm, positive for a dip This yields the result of 0.09 nm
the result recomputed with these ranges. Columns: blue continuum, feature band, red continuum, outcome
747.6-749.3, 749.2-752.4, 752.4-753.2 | 0.08 nm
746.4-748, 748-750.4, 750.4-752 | -0.13 nm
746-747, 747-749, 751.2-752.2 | -0.06 nm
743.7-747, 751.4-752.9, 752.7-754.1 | 0.01 nm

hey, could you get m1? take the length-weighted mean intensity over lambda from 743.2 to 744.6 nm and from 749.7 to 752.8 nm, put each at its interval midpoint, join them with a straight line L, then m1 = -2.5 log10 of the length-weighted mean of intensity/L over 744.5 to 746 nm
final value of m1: 0.03 mag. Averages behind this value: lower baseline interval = 20.1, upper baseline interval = 20.1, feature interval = 19.6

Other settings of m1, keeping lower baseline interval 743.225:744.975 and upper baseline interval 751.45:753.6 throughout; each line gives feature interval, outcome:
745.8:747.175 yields 0.02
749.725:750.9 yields -0.01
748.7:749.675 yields -0.05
